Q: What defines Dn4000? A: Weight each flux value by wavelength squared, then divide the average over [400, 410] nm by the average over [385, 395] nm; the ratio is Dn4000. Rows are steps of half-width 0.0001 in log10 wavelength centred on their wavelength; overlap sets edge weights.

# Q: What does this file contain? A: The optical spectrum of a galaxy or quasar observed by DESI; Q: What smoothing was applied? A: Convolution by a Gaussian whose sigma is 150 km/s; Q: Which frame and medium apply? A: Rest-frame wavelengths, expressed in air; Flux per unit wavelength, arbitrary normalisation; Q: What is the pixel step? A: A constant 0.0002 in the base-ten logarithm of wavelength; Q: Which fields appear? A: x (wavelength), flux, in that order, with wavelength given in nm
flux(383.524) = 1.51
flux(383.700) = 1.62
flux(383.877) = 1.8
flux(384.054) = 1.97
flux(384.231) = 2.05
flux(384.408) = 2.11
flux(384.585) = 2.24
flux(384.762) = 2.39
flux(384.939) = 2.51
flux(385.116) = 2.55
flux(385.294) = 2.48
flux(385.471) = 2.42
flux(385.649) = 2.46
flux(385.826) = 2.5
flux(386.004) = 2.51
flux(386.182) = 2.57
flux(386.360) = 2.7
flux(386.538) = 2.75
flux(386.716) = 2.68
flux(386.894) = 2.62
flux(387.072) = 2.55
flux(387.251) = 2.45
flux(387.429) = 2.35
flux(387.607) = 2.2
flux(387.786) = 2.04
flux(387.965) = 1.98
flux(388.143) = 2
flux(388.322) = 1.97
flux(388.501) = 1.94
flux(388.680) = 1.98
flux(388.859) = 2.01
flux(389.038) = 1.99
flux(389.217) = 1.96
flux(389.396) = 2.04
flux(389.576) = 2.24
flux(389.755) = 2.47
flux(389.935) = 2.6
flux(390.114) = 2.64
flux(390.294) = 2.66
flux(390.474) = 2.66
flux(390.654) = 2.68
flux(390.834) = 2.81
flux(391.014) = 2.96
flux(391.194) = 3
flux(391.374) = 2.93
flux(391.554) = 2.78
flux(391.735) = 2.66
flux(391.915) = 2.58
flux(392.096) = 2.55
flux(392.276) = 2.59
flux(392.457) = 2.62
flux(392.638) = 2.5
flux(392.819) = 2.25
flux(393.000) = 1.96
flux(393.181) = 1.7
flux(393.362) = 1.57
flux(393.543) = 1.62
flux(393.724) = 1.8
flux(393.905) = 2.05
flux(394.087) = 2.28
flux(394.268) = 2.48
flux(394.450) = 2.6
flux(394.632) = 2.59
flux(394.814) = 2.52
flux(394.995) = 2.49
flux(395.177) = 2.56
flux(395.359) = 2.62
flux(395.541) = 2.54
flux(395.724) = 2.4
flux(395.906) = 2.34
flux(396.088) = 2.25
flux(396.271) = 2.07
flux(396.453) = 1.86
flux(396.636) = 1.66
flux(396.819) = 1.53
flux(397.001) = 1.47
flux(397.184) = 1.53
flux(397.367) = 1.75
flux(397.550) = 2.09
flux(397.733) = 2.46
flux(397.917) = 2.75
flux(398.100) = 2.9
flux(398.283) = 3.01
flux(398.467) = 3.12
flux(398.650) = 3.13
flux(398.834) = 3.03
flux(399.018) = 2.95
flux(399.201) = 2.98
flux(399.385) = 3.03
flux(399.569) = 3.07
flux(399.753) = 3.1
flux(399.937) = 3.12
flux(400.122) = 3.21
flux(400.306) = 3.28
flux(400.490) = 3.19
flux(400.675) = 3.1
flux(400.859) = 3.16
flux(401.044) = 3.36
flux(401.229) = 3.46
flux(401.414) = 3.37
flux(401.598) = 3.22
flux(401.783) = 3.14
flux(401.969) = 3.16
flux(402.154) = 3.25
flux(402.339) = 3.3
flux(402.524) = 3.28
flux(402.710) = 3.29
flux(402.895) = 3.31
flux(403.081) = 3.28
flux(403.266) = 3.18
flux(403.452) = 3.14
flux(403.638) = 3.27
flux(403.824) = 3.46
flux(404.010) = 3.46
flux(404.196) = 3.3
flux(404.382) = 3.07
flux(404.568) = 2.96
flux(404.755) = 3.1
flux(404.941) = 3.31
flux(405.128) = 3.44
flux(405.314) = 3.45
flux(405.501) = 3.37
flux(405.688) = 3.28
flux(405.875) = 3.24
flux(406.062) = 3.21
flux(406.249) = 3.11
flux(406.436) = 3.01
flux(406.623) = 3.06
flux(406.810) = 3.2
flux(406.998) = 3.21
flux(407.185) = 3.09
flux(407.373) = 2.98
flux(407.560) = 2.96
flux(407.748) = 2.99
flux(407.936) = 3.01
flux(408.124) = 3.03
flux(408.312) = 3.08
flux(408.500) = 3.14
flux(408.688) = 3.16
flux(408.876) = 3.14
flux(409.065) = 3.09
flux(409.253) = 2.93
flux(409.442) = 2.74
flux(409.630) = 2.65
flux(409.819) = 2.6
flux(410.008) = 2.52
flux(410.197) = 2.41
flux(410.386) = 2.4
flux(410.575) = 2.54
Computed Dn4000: 1.4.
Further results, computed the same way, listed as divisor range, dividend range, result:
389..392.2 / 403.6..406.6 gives 1.35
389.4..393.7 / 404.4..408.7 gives 1.38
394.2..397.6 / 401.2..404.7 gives 1.55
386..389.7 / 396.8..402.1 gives 1.35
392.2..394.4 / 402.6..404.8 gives 1.61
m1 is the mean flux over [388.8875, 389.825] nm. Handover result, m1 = 2.13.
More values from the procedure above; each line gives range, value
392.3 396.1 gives 2.28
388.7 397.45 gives 2.3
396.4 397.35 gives 1.61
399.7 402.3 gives 3.23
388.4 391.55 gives 2.45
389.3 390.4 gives 2.44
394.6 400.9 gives 2.59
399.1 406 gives 3.23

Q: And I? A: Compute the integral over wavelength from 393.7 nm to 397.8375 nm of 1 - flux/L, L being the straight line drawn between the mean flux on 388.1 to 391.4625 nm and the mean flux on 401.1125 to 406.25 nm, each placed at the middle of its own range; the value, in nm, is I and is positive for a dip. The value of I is 0.88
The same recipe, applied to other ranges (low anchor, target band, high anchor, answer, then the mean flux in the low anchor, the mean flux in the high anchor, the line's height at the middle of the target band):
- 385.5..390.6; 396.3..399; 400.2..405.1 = 0.577 nm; 2.34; 3.25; 2.94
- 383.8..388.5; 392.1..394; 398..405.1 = 0.437 nm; 2.33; 3.19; 2.72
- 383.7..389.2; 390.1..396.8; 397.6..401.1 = 0.717 nm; 2.28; 3.04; 2.69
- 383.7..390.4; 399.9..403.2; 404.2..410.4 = -0.492 nm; 2.3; 3.04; 2.83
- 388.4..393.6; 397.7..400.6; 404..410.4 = -0.335 nm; 2.38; 3.05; 2.72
